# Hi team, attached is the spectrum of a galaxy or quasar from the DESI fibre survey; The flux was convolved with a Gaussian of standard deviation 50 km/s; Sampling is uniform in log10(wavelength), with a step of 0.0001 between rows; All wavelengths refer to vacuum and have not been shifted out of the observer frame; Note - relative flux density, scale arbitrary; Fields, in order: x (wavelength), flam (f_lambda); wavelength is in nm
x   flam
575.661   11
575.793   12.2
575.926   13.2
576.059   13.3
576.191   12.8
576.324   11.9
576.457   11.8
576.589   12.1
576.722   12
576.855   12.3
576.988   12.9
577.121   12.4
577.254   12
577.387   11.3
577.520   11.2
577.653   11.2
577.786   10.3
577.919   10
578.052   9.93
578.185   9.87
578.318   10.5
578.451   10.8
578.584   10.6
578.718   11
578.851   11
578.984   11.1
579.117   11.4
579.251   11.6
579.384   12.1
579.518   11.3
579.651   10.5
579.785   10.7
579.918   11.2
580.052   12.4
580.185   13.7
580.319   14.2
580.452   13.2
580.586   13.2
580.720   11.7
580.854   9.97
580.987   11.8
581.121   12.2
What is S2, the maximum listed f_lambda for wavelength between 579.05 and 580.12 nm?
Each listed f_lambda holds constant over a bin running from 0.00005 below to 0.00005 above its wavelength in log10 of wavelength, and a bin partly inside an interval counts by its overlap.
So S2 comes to 12.4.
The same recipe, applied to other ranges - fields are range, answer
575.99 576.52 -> 13.3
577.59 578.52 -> 11.2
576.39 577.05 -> 12.9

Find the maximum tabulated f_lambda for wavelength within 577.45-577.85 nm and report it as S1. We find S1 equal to 11.2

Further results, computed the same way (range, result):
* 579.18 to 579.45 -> 12.1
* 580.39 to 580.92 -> 13.2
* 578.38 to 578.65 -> 10.8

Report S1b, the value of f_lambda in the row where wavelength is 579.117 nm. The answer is 11.4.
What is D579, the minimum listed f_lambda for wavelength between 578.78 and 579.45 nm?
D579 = 11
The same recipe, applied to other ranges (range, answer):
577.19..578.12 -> 9.93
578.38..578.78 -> 10.6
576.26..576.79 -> 11.8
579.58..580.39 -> 10.5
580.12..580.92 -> 9.97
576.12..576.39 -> 11.9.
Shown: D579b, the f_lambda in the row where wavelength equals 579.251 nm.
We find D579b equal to 11.6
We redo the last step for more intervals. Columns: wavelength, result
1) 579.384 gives 12.1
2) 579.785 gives 10.7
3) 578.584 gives 10.6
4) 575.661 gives 11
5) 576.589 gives 12.1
